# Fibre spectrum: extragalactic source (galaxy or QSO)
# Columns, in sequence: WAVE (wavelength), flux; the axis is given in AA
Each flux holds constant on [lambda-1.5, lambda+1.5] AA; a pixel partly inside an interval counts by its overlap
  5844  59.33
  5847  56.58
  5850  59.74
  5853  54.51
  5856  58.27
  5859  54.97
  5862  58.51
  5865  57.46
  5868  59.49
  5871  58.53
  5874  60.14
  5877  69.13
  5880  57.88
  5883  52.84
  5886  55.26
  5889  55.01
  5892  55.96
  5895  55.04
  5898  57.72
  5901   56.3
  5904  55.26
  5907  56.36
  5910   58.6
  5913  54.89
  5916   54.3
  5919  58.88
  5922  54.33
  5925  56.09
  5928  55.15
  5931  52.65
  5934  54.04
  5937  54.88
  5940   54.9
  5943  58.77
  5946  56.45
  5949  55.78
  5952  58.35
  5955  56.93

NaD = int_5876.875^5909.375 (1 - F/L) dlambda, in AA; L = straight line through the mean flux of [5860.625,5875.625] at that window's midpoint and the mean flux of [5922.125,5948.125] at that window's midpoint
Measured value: 0.6 AA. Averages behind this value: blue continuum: 58.9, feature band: 56.5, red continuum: 55.3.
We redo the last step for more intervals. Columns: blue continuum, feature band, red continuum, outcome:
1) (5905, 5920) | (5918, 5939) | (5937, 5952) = 0.5 AA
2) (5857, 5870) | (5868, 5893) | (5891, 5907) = -0.6 AA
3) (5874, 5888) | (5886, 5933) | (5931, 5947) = 1.2 AA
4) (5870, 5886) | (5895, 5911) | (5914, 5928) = 0.2 AA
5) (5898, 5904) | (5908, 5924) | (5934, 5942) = -0.1 AA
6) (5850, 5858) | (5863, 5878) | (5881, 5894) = -1.3 AA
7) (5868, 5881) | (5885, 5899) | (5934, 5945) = 1.0 AA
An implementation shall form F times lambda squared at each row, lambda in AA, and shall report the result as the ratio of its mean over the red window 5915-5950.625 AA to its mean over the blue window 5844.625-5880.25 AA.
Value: 0.97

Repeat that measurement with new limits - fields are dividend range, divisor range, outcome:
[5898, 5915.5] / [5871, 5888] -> 0.96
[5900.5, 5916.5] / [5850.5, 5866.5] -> 1.00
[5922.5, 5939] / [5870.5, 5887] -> 0.94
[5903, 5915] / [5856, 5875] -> 0.98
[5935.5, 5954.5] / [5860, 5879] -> 0.96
